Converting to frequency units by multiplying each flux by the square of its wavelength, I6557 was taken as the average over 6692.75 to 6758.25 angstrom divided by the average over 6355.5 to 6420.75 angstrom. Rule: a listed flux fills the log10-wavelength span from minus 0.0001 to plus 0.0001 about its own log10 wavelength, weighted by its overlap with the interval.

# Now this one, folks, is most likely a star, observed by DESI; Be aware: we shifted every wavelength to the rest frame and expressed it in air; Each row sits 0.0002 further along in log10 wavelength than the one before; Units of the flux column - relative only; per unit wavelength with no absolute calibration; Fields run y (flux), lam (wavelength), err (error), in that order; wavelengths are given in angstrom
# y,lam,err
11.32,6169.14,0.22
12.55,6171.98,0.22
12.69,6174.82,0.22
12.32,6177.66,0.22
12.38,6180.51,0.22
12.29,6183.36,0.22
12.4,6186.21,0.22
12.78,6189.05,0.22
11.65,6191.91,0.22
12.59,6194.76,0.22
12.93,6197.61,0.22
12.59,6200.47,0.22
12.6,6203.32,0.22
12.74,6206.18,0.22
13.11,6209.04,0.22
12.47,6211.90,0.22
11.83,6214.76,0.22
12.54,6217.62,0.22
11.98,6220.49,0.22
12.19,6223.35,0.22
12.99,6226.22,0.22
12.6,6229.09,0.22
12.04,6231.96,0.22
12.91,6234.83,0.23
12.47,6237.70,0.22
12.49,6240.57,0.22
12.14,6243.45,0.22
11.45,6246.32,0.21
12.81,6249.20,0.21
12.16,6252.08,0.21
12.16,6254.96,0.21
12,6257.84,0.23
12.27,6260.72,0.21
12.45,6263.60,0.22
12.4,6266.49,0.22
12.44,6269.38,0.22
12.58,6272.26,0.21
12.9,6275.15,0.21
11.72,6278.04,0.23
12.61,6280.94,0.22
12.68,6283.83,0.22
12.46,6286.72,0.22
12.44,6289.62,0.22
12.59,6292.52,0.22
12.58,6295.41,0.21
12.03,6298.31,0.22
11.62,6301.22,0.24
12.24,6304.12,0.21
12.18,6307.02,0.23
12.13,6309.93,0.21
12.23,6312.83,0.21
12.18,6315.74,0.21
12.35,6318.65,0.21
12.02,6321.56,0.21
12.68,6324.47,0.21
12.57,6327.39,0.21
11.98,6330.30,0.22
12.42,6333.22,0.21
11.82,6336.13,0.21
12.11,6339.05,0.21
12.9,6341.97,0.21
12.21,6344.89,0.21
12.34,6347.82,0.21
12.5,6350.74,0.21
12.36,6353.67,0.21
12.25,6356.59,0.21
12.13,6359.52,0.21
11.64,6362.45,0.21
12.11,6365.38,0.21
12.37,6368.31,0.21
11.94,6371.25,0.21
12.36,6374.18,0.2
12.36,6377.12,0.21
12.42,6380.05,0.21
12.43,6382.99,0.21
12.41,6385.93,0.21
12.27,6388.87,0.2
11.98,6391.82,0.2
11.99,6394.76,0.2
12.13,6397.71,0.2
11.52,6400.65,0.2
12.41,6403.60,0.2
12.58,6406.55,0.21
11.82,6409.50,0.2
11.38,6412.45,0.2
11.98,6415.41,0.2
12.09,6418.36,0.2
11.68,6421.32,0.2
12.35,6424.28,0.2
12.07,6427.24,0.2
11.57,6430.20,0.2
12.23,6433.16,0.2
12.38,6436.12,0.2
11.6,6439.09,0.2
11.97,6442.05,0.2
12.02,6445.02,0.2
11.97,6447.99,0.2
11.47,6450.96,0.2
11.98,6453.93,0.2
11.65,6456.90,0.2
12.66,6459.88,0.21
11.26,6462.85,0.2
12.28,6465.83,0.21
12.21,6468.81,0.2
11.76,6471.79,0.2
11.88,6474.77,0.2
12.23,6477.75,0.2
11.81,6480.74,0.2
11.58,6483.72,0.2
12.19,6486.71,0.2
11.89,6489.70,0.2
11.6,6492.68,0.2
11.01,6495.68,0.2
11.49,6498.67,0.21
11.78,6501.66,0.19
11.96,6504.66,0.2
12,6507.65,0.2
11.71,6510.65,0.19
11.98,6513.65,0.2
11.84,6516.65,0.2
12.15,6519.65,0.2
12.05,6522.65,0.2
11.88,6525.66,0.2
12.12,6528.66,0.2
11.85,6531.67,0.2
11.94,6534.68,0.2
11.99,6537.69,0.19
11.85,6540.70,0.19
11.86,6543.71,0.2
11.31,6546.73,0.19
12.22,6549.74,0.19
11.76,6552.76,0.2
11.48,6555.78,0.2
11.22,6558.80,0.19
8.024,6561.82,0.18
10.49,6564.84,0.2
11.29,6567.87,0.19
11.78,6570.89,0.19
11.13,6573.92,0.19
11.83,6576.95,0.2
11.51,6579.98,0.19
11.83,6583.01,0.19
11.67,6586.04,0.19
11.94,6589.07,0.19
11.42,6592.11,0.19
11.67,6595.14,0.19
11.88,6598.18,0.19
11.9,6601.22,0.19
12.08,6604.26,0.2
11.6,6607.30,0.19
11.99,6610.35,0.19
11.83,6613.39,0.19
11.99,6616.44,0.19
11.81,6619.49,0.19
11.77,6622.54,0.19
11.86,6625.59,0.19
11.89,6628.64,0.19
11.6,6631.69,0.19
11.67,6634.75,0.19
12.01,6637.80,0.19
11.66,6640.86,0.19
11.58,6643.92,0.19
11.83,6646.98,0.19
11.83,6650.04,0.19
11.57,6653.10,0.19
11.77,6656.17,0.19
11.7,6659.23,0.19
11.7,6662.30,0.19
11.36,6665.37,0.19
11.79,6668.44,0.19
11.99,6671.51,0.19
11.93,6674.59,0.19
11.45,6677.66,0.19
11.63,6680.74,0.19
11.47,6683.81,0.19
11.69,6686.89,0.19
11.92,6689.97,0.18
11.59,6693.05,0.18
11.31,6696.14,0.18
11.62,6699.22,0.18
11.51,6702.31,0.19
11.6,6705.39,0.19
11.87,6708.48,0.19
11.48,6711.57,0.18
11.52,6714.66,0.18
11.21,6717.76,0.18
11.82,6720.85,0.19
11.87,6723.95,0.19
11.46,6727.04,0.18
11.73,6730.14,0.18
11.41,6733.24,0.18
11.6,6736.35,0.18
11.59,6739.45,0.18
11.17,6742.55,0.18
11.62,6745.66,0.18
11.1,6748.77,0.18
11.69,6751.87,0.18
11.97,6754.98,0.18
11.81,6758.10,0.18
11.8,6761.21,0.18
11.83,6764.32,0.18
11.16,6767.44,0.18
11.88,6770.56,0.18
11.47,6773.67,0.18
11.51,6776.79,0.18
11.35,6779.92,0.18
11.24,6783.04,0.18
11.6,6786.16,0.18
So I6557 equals 1.1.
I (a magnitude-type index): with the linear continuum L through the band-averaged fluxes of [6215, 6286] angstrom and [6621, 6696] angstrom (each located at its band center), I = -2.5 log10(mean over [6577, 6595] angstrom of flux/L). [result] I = 0.01 mag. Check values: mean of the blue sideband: 12.4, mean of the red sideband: 11.7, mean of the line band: 11.7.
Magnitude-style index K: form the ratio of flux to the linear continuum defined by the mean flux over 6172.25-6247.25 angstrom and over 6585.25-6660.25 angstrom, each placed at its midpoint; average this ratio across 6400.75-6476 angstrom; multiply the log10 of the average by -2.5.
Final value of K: 0.01 mag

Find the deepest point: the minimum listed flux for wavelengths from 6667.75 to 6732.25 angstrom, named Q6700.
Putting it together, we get 11.21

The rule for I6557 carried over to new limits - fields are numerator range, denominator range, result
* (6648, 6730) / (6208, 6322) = 1.08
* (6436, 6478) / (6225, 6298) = 1.02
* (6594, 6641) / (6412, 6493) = 1.04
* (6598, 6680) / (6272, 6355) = 1.06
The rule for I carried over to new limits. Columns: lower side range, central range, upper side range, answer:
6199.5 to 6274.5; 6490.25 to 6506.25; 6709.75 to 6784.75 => 0.03 mag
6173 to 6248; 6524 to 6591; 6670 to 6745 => 0.03 mag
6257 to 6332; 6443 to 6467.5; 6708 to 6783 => 0.01 mag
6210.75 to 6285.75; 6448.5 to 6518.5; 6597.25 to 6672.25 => 0.02 mag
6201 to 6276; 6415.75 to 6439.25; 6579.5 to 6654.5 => 0.01 mag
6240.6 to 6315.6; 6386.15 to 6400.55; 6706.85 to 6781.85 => 0.00 mag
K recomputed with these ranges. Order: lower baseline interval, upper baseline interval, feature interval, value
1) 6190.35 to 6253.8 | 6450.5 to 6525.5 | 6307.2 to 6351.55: -0.008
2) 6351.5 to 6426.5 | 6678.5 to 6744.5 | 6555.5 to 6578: 0.092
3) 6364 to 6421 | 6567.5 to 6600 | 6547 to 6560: 0.007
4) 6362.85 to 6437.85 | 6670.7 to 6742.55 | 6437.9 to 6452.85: 0.019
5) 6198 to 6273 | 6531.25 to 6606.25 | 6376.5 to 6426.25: -0.013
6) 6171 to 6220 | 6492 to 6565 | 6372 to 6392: -0.030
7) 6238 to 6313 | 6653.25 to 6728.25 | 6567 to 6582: 0.027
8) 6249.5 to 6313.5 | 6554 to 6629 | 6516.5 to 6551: -0.024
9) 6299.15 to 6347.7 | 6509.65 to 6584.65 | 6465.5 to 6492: -0.018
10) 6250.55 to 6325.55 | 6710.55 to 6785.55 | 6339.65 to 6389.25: -0.009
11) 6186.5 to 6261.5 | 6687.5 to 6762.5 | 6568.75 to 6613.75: 0.007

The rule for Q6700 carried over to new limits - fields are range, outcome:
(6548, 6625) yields 8.024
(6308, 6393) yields 11.64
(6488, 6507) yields 11.01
